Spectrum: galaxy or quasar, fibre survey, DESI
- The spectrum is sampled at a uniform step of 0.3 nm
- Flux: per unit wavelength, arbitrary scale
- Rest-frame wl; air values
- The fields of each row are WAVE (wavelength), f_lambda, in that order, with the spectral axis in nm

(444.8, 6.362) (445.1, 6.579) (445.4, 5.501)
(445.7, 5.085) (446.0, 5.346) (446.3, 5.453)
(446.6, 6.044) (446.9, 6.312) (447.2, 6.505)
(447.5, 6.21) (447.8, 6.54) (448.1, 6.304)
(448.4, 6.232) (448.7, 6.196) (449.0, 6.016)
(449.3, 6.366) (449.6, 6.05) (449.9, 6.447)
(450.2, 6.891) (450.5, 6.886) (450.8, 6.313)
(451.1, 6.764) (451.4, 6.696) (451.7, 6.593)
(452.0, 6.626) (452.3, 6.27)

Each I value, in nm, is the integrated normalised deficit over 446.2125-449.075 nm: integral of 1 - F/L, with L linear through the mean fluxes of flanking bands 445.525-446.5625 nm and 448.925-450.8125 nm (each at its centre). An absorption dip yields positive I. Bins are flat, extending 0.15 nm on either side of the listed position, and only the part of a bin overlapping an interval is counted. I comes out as -0.19 nm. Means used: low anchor 5.38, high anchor 6.45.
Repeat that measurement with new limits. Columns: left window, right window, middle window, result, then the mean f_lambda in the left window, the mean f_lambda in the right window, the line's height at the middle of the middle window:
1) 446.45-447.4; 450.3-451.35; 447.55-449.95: 0.08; 6.28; 6.67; 6.46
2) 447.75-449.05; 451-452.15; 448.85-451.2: 0.00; 6.25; 6.67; 6.46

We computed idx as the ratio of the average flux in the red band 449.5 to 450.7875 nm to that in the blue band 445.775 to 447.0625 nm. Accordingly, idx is 1.14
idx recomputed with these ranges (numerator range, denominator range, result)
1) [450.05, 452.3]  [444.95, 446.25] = 1.19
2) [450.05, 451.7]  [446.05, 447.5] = 1.11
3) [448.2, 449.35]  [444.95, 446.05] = 1.10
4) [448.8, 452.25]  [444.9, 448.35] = 1.08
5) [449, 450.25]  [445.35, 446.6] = 1.17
